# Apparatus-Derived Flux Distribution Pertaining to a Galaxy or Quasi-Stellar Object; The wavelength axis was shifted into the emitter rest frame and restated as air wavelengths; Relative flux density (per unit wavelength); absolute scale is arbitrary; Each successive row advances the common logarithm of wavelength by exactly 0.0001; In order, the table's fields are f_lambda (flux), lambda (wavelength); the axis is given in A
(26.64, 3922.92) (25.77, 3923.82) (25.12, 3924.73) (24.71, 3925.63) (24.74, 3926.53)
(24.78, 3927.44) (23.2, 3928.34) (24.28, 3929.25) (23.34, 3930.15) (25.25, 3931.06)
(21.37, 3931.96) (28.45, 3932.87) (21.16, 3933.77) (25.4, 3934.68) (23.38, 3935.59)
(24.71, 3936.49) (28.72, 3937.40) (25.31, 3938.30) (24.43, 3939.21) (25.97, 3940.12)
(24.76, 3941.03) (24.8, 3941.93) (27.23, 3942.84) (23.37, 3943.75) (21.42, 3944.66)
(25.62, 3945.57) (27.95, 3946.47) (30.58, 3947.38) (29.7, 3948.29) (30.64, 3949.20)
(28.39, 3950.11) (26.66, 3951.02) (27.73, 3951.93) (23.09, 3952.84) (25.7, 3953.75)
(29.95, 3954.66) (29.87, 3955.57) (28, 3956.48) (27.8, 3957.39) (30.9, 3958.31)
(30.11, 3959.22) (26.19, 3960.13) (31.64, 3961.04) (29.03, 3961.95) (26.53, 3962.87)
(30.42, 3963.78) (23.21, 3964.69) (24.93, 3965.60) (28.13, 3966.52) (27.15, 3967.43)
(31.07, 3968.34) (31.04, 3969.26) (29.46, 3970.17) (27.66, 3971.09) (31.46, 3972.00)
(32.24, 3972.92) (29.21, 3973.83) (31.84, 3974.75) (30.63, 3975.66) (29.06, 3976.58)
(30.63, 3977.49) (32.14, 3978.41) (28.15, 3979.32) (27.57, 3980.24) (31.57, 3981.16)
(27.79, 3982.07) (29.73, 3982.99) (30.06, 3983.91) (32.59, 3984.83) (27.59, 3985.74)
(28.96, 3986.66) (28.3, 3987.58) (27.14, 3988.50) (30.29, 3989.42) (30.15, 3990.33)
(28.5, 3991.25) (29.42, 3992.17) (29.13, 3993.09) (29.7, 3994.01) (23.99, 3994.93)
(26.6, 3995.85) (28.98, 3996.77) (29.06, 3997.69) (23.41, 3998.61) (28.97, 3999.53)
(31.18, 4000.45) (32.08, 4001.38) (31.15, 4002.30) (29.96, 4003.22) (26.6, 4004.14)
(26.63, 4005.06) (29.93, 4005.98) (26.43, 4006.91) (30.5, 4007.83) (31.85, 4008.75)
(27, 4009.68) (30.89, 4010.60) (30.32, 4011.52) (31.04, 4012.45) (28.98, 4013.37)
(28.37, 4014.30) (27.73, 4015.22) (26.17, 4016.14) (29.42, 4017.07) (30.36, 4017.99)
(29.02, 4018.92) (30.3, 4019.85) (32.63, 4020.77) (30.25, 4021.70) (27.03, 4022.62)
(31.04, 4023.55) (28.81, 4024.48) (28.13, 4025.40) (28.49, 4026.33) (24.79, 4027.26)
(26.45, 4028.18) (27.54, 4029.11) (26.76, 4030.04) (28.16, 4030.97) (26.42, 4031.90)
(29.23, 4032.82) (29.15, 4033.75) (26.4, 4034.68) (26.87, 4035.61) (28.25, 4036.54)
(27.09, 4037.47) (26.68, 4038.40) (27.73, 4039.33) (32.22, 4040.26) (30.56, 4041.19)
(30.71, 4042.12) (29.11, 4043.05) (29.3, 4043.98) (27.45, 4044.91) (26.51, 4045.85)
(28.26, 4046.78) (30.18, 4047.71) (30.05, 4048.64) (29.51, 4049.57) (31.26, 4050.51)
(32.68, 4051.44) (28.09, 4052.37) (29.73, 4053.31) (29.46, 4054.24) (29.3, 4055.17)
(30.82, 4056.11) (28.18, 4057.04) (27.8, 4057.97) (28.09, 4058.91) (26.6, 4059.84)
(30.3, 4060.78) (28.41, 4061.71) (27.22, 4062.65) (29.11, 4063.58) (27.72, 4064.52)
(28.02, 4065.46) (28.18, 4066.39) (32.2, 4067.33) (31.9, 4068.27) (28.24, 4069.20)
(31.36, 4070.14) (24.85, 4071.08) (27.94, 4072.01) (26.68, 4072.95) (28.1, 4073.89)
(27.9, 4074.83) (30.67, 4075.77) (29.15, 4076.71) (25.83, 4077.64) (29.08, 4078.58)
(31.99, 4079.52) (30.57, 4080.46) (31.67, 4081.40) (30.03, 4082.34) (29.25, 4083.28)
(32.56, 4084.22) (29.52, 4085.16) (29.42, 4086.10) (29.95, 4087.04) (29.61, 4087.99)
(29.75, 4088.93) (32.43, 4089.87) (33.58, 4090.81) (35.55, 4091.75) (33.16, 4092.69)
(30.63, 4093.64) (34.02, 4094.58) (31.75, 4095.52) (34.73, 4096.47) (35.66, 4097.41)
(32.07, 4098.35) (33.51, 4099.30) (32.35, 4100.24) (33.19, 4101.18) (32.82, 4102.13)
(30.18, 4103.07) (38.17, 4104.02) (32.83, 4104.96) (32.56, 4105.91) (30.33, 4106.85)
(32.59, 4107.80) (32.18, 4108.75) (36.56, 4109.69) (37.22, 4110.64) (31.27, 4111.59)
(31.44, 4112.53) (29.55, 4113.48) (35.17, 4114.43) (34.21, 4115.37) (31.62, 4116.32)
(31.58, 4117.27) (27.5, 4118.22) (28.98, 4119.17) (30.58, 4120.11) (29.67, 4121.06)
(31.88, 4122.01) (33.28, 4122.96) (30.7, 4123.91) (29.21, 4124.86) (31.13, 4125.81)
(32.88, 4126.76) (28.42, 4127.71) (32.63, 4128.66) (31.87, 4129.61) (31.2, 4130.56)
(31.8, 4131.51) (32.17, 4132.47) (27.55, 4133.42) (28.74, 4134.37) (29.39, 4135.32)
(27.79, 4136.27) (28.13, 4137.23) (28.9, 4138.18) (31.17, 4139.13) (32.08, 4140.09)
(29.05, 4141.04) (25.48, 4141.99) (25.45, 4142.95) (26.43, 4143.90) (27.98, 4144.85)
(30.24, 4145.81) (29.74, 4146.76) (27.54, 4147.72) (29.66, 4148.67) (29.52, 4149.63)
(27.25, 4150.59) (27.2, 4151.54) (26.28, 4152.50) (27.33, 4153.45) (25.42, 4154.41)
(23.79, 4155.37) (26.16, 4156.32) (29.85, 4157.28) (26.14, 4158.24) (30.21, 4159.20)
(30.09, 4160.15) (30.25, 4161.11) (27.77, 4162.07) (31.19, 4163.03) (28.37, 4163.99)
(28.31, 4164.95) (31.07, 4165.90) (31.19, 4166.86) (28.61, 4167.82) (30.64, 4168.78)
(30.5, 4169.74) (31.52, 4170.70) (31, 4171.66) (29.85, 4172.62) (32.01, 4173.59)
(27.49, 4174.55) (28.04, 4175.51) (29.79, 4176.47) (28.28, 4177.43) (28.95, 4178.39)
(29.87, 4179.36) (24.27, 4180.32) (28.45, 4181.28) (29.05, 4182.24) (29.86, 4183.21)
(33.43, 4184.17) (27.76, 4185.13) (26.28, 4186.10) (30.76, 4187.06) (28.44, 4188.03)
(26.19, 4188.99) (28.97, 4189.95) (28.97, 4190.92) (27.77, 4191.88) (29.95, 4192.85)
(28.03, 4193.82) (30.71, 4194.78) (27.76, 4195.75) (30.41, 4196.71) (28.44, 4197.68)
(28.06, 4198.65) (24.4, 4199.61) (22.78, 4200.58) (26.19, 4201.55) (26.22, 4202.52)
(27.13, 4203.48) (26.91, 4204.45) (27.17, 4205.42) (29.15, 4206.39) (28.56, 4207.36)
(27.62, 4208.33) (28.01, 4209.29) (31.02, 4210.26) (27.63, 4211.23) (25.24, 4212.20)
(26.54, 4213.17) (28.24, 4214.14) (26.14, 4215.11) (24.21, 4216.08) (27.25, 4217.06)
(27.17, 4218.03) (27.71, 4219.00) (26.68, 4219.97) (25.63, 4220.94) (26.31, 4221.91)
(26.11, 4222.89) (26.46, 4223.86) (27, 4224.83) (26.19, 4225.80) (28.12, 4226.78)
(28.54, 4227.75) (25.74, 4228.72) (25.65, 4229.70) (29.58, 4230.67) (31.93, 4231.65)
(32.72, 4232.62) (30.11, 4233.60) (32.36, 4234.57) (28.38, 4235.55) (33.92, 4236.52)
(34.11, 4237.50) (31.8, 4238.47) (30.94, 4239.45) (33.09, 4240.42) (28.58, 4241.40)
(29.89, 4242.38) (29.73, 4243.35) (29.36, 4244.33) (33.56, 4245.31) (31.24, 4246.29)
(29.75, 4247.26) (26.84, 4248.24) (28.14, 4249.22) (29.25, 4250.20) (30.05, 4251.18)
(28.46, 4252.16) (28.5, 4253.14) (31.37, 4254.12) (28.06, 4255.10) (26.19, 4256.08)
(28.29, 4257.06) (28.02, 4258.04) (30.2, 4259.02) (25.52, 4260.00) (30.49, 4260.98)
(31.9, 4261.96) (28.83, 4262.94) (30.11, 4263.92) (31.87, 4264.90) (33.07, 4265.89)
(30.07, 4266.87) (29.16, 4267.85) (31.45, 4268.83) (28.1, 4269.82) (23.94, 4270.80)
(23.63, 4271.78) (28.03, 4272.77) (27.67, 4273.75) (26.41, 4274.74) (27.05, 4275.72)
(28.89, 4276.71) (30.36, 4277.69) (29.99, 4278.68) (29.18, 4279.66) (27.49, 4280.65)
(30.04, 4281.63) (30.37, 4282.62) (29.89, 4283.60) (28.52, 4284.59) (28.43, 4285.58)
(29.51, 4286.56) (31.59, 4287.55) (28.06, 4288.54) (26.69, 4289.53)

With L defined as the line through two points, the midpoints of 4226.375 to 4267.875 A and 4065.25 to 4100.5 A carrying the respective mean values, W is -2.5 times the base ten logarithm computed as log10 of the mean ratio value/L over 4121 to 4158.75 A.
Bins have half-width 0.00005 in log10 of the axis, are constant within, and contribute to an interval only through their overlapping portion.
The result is 0.05 mag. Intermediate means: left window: 30.6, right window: 29.9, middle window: 29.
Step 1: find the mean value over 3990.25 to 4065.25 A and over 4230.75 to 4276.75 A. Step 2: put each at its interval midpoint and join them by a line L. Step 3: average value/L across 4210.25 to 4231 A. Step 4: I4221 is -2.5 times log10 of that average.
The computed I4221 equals 0.10 mag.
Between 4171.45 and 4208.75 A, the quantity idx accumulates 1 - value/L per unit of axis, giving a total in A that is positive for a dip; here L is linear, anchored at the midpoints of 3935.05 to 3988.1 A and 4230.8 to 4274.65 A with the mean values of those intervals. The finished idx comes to 1.3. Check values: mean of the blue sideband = 28.2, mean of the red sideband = 29.7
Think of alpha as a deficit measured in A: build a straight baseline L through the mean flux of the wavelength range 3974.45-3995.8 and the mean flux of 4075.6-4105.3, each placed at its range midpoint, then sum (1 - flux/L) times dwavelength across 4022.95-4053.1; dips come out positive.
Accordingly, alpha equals 1.9 A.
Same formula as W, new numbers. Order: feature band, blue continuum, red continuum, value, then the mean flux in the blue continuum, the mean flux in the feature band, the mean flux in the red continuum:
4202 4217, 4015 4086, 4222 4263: 0.08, 28.9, 27.3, 29.4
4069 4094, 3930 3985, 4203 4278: -0.07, 27.8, 30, 28.7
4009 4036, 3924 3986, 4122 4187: -0.02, 27.5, 28.6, 29.2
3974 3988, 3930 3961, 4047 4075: -0.09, 26.5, 29.8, 29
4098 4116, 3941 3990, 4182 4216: -0.17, 28.5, 33.1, 27.9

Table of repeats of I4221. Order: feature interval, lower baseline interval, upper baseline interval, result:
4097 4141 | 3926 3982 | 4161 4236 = -0.13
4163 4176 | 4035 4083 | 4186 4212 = -0.07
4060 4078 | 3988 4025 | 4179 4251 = 0.01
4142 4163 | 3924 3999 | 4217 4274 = 0.03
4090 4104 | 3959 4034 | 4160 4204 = -0.15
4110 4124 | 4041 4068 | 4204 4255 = -0.10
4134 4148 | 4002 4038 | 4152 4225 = -0.01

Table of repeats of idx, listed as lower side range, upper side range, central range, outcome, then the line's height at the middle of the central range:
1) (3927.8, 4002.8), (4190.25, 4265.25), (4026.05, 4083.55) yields -1.3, 28.1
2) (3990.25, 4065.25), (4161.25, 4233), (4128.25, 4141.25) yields -0.8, 28.4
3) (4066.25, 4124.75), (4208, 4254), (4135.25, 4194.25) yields 2.5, 30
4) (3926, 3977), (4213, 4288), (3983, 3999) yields -0.7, 27.4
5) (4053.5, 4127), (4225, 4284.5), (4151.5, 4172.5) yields 1.0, 30.2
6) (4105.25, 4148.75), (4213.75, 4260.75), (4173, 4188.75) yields 0.4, 29.7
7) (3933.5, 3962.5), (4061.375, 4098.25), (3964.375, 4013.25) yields -2.1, 27.9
